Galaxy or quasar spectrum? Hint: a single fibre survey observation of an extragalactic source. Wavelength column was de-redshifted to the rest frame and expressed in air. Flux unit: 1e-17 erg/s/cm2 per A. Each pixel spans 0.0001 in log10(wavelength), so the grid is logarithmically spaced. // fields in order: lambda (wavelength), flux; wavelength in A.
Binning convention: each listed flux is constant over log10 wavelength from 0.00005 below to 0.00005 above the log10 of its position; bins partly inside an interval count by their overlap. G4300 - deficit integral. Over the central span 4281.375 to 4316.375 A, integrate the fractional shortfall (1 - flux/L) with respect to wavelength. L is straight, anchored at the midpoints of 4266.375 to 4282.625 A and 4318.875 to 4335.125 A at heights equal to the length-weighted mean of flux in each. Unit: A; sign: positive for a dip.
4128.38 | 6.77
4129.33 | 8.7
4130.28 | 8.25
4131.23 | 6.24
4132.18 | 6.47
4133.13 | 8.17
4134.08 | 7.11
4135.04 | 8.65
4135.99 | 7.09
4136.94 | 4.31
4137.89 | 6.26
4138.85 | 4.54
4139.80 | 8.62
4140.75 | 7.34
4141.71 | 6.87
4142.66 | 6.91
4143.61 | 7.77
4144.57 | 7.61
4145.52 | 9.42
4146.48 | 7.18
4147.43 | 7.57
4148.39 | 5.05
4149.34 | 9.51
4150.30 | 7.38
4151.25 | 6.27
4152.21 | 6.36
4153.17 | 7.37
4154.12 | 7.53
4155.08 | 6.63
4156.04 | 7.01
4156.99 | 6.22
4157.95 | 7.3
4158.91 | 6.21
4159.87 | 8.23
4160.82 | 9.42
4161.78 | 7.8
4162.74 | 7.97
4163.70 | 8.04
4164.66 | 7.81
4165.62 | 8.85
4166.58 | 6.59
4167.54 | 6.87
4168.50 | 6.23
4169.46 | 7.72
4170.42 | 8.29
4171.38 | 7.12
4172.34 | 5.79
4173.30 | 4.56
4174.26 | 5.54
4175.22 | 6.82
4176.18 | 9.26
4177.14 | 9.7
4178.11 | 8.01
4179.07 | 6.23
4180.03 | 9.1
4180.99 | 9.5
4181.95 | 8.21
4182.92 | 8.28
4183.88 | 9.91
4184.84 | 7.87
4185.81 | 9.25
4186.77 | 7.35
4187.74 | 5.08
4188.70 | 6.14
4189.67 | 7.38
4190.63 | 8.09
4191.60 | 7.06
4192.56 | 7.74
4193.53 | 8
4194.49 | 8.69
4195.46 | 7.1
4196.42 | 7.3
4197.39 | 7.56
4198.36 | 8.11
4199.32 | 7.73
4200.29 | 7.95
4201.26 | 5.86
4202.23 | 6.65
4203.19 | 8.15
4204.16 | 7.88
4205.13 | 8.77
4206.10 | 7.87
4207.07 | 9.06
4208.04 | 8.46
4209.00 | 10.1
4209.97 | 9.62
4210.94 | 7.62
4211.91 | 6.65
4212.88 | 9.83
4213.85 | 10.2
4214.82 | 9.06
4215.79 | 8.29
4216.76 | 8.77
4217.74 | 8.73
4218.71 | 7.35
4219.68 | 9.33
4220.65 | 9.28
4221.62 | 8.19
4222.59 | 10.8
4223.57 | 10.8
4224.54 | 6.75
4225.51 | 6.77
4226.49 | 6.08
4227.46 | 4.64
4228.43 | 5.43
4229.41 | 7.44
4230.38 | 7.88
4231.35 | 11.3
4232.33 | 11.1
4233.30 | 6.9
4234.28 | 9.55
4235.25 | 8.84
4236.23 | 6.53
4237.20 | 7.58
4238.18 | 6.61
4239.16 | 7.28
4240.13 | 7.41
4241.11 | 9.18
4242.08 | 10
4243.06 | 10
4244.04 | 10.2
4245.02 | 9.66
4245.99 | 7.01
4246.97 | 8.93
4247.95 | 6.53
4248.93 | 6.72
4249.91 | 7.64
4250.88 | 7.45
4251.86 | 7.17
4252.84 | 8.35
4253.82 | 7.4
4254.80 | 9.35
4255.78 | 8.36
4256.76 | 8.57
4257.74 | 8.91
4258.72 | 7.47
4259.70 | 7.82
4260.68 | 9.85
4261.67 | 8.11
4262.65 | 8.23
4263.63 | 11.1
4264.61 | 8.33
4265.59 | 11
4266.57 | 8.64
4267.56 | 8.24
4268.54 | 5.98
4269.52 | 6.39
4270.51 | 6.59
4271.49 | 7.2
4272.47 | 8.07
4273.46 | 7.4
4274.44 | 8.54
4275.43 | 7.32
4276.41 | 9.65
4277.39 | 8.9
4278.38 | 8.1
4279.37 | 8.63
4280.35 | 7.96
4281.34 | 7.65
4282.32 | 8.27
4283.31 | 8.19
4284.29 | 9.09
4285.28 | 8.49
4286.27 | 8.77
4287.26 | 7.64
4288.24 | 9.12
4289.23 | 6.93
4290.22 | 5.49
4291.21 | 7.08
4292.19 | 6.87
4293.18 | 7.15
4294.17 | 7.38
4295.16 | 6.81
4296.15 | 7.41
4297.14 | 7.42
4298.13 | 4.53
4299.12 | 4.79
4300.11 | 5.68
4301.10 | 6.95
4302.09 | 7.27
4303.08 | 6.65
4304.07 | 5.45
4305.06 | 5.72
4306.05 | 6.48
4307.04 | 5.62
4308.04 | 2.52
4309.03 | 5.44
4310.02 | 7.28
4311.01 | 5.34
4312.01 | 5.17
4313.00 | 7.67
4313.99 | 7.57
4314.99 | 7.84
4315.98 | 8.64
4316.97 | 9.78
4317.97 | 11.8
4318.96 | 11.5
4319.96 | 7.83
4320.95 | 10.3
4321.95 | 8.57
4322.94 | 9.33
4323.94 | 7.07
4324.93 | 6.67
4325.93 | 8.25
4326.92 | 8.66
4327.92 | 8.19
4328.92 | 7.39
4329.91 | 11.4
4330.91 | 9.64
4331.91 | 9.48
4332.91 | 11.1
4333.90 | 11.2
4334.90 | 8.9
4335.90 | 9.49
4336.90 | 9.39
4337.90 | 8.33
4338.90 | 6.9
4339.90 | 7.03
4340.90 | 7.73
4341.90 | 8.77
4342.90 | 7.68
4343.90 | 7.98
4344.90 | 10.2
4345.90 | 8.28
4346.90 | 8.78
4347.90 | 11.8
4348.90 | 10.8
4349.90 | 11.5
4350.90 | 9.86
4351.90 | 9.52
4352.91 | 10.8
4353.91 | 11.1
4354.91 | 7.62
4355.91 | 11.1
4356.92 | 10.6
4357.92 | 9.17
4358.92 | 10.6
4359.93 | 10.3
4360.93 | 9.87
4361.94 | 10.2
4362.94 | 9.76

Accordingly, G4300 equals 6.53 A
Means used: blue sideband 7.83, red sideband 9.09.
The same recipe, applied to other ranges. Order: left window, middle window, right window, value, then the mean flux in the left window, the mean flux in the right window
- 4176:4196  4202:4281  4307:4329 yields -3.7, 7.98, 7.81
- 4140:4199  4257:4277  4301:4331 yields -1.7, 7.52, 7.66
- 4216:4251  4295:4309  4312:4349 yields 4.5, 8.19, 8.9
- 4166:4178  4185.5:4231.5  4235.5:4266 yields -1.8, 7.08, 8.34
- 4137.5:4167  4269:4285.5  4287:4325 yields -1.9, 7.35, 7.15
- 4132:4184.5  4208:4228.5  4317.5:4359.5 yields -0.8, 7.4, 9.34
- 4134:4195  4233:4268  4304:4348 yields -2.3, 7.42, 8.22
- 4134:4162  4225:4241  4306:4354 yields 0.5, 7.18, 8.63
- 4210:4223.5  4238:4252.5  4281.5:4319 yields 0.2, 8.86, 7.11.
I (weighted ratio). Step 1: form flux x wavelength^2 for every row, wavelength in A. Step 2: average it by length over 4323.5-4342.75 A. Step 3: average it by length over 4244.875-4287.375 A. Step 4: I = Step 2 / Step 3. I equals 1.10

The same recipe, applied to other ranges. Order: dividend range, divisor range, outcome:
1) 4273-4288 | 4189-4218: 1.06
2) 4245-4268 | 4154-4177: 1.20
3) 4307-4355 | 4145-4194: 1.25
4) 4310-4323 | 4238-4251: 1.06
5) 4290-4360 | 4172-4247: 1.08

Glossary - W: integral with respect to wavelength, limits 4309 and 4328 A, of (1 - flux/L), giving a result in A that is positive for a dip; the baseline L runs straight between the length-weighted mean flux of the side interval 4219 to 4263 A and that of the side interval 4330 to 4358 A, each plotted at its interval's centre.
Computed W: 2.0 A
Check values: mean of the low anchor 8.2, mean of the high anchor 9.49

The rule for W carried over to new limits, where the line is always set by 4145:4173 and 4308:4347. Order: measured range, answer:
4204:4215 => -1.6 A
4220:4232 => -0.3 A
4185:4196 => 0.1 A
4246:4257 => 0.2 A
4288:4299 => 1.9 A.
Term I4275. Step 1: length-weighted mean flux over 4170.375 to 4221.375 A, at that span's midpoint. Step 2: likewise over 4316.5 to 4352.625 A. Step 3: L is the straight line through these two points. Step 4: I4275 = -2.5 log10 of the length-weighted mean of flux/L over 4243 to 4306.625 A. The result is 0.120 mag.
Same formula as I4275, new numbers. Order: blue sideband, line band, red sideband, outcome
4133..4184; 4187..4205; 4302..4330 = 0.01 mag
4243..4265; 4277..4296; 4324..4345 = 0.09 mag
